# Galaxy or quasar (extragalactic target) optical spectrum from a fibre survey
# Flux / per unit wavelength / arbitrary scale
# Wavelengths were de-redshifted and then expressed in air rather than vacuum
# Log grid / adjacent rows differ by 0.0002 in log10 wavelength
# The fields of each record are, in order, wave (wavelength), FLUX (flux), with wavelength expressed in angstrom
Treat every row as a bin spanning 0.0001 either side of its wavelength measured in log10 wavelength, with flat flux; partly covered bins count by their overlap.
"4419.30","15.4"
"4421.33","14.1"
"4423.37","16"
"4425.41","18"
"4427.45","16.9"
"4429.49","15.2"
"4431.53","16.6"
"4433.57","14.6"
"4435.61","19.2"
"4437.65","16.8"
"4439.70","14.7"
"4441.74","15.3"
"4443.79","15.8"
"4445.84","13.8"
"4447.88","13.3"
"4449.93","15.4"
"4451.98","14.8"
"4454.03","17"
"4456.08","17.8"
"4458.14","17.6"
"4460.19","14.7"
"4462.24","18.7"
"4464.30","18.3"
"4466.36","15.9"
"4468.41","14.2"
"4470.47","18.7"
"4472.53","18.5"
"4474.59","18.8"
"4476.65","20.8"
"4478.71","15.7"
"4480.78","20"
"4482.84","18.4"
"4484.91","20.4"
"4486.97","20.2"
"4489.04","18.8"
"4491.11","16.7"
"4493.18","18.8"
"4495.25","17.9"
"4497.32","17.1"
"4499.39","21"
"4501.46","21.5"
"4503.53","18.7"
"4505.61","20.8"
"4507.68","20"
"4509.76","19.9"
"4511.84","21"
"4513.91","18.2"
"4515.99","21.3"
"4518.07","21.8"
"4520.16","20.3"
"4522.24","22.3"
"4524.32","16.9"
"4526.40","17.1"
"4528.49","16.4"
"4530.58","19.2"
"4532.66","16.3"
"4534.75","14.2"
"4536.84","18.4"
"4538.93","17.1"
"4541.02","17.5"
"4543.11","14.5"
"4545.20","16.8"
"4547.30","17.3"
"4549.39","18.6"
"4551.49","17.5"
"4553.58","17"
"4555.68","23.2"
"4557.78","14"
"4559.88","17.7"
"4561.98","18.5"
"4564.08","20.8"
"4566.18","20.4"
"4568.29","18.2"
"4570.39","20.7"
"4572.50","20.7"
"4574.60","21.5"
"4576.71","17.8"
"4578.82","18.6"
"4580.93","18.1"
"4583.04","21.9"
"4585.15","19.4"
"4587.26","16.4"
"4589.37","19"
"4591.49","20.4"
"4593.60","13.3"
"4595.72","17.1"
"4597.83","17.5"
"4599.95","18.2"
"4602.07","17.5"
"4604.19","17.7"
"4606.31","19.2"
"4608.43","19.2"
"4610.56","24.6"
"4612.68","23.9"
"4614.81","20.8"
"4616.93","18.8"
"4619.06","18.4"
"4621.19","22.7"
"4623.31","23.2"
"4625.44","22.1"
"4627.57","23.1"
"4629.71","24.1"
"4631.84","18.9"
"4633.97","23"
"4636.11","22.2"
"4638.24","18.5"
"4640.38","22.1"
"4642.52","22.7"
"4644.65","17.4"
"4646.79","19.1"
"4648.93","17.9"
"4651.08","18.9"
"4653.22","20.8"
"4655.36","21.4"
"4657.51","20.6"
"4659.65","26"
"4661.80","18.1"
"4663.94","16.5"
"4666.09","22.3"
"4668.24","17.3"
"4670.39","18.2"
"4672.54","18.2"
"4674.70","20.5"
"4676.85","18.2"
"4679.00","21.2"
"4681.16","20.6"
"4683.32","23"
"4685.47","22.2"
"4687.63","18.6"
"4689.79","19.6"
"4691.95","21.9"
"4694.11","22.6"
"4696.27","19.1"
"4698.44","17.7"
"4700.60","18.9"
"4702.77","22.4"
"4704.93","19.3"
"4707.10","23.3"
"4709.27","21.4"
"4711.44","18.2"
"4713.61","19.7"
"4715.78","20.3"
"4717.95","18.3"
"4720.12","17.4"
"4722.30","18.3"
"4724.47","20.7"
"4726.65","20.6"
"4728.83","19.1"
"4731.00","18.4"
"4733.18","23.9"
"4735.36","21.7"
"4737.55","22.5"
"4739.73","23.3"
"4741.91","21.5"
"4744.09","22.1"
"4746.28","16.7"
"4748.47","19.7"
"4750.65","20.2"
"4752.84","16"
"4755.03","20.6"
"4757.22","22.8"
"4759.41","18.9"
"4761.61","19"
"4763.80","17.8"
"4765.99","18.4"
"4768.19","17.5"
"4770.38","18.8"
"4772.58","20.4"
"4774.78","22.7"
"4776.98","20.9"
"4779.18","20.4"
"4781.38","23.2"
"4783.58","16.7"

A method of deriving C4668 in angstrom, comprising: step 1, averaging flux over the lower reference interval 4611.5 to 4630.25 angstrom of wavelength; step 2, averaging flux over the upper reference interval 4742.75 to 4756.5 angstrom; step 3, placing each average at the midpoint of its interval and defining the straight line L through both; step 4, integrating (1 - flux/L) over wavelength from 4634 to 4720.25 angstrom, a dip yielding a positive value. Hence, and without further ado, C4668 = 2.6 angstrom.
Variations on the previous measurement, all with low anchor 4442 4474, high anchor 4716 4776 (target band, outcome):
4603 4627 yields -3.6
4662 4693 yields -1.3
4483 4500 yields -2.1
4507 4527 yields -3.4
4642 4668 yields -1.7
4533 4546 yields 0.7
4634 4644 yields -1.5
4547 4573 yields -1.8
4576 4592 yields -0.9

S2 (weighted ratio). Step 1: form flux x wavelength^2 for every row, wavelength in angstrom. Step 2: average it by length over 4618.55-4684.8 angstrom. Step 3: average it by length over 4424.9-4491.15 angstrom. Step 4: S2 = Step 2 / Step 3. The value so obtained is 1.3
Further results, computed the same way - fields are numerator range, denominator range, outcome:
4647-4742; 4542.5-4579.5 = 1.15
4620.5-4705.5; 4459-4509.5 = 1.20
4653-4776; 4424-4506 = 1.29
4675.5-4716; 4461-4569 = 1.20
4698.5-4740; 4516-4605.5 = 1.19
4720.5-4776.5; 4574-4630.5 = 1.08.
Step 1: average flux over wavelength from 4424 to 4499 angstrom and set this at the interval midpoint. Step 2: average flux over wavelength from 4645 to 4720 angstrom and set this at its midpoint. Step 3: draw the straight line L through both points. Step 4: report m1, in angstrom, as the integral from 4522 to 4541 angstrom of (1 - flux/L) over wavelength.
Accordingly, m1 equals 0.7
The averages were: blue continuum 17.1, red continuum 20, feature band 17.3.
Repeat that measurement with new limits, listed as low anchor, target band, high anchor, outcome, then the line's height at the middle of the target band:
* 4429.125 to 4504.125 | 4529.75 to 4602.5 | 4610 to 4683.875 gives 3.9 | 19.2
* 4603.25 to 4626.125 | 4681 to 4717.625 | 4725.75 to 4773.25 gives -0.2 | 20.4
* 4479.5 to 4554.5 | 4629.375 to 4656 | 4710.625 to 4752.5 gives -1.3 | 19.5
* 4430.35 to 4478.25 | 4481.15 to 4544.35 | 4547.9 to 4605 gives -4.5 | 17.5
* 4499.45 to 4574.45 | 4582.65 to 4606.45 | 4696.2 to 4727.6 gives 1.4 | 19.1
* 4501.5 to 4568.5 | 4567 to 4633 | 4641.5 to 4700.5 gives -1.8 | 19.2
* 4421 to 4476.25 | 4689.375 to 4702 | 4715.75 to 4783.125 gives -0.4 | 19.4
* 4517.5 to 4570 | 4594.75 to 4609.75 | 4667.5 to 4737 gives 0.5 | 18.8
